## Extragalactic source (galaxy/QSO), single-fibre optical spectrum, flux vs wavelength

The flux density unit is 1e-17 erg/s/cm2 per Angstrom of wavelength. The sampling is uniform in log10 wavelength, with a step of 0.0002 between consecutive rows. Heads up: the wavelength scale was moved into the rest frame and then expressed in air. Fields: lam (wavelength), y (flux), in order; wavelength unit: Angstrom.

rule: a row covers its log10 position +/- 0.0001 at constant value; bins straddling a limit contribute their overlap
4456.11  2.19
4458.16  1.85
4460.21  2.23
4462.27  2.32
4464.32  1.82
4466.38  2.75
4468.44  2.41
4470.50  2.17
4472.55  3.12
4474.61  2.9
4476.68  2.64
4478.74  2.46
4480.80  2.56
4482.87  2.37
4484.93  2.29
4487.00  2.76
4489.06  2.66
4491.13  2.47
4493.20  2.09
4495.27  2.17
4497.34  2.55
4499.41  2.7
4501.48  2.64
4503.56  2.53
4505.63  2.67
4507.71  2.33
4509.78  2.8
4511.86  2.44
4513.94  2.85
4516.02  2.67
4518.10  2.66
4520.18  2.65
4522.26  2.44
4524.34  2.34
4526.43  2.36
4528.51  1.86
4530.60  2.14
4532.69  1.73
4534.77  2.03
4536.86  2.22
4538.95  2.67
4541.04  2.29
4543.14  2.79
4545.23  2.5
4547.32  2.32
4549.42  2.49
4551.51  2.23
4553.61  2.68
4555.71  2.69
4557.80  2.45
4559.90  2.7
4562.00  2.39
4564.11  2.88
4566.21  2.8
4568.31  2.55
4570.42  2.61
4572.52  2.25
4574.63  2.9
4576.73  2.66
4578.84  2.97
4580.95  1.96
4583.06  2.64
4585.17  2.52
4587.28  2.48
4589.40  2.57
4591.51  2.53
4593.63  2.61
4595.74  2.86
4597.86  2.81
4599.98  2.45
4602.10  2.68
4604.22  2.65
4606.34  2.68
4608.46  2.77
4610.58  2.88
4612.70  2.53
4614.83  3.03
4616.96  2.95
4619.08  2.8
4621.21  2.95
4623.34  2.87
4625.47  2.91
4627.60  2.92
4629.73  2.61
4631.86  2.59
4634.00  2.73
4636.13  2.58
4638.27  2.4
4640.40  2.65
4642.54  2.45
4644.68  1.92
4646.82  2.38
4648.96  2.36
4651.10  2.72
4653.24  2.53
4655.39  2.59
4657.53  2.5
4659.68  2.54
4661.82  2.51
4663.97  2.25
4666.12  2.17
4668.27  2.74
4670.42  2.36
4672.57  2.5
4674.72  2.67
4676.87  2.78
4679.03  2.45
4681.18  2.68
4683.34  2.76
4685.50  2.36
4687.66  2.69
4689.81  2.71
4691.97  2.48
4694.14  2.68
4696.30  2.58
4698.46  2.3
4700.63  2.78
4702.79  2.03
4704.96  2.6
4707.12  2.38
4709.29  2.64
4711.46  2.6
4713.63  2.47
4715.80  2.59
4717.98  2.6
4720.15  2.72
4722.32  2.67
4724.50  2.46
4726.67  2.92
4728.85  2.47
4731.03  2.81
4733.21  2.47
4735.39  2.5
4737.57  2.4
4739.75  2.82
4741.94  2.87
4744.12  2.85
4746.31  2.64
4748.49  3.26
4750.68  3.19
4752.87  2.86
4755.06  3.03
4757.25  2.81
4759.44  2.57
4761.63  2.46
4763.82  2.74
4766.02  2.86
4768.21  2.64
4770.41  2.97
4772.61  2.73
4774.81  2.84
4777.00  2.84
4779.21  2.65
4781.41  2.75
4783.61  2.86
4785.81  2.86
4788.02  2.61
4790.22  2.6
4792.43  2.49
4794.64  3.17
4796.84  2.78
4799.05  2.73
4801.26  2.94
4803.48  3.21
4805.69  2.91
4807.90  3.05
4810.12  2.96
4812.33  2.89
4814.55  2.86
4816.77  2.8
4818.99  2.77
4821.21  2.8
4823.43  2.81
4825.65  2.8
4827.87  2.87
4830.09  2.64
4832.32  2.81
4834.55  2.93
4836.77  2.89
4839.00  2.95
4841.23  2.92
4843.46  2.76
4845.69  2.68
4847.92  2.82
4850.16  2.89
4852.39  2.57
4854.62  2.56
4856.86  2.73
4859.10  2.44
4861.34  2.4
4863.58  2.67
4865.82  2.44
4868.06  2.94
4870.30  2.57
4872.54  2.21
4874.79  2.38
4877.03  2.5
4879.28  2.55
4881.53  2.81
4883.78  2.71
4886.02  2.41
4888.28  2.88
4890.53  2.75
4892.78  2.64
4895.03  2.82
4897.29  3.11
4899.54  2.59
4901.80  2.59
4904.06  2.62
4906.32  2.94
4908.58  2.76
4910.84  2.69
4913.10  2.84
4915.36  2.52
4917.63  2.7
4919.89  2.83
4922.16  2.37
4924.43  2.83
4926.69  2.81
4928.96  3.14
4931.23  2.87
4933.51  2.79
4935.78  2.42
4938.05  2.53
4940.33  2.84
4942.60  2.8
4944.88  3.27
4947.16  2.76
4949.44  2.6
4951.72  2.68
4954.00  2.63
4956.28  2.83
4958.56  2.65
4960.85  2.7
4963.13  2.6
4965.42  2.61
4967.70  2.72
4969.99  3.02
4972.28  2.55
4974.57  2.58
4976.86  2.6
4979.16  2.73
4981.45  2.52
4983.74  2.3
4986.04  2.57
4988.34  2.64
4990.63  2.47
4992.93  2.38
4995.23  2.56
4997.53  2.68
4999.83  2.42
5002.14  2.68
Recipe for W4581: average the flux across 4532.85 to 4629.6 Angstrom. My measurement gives 2.62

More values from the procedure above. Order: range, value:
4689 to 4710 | 2.51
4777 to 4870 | 2.78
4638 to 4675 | 2.45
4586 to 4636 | 2.73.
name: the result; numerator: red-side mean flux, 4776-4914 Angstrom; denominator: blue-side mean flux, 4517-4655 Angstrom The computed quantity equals 1.07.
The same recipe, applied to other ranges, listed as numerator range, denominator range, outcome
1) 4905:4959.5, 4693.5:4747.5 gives 1.06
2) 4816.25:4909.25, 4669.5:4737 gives 1.05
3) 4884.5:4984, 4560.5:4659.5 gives 1.03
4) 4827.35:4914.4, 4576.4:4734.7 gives 1.04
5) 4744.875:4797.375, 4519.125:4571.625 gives 1.15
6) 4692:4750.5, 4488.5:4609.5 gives 1.04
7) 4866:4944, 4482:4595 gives 1.08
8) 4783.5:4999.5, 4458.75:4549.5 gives 1.11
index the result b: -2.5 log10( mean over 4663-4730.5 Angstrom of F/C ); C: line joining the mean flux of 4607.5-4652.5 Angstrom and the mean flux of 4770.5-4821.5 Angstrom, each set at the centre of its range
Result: 0.074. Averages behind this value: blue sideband 2.67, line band 2.55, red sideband 2.83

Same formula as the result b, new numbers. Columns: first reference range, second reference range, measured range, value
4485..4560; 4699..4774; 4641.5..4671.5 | 0.07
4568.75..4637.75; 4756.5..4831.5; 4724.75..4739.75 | 0.06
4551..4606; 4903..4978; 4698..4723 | 0.05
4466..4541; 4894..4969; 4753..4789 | -0.05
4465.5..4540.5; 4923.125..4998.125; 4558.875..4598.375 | -0.04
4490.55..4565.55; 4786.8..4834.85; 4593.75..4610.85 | -0.06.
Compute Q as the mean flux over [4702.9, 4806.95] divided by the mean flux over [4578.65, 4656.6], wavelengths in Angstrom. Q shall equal 1.0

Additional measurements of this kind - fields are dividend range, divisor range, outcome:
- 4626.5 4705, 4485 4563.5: 1.03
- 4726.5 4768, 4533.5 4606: 1.08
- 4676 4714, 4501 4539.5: 1.06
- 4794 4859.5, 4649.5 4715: 1.12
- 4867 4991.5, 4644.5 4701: 1.06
